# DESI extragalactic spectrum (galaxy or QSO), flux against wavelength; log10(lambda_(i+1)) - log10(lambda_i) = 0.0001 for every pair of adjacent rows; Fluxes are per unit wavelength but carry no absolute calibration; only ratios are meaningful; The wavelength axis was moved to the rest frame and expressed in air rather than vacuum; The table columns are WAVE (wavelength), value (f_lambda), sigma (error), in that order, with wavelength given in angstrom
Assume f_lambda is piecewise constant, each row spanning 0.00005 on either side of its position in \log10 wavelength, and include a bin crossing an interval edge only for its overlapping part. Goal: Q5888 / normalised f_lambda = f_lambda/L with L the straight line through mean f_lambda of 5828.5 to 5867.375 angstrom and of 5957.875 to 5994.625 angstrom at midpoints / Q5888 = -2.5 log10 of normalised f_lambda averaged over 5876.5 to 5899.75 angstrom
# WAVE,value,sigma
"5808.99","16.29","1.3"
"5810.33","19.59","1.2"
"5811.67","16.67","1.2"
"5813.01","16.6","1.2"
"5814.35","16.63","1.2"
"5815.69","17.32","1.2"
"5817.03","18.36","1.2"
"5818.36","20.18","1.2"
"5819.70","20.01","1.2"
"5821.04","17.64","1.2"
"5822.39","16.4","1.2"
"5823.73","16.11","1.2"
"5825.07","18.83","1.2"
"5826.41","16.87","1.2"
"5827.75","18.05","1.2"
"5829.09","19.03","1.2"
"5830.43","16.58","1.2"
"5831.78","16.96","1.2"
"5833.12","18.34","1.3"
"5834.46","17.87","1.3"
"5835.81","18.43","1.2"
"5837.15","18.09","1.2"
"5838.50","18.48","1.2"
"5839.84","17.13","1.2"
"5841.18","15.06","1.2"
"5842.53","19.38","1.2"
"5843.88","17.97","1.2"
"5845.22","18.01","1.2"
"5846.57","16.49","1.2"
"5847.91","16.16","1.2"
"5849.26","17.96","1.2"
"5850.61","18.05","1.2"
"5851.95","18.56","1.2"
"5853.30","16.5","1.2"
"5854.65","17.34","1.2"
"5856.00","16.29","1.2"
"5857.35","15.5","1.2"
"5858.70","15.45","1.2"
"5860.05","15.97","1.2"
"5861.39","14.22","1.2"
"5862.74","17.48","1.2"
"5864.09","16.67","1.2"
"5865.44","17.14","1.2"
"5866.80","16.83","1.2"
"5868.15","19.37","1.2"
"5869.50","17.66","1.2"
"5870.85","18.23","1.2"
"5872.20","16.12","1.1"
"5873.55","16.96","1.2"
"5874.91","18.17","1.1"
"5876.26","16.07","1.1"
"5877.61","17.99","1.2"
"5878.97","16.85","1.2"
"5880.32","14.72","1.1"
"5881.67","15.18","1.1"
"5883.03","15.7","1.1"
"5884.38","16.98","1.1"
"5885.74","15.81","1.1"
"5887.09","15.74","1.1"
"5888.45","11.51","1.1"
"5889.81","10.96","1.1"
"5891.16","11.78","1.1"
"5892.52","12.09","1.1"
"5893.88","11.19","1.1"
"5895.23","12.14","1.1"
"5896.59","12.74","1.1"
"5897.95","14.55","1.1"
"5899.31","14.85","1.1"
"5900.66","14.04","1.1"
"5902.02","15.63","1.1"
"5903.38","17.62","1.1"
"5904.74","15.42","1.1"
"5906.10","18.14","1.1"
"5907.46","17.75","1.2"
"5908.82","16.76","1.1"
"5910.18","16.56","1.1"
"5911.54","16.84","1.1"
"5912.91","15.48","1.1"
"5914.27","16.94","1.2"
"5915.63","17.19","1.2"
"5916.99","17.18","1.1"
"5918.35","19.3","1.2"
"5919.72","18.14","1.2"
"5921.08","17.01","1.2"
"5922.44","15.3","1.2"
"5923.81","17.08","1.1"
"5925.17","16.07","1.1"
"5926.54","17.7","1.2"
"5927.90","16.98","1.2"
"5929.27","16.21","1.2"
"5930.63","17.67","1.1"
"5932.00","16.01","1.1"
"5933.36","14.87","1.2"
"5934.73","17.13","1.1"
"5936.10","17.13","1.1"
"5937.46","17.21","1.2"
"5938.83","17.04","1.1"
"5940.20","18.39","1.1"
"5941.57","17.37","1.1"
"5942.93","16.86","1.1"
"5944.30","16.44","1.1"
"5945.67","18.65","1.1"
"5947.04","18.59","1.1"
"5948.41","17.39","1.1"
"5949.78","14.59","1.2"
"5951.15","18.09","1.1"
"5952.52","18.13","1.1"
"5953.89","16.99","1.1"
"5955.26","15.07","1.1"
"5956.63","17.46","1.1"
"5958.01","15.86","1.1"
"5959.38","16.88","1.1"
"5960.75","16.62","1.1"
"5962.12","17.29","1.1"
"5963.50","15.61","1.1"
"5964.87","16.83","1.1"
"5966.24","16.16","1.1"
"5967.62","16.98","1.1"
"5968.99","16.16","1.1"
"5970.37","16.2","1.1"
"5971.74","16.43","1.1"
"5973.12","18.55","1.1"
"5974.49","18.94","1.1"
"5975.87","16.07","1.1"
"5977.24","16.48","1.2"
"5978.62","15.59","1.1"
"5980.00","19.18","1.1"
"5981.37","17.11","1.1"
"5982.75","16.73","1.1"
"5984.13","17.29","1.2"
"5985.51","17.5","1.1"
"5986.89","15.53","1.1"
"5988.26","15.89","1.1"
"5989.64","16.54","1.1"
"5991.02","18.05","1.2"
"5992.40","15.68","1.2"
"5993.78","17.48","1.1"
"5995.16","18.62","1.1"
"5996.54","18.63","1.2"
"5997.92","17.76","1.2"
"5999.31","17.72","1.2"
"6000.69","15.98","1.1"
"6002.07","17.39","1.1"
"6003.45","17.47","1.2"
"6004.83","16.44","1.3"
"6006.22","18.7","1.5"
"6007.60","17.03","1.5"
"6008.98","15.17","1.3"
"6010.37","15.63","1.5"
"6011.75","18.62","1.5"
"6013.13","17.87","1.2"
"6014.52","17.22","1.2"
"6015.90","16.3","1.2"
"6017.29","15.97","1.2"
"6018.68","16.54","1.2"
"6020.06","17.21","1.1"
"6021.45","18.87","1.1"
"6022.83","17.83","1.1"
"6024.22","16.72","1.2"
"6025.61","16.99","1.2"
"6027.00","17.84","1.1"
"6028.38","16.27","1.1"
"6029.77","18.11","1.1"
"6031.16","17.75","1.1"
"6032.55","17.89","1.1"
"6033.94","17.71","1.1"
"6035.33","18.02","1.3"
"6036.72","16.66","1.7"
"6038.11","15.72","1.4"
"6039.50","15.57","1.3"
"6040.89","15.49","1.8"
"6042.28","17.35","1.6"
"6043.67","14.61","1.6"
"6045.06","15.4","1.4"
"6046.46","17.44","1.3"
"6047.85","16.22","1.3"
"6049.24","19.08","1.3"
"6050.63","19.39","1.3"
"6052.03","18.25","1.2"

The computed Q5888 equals 0.200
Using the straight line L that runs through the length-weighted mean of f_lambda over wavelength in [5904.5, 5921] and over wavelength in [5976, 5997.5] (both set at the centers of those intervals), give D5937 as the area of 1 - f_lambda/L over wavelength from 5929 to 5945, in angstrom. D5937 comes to 0.2 angstrom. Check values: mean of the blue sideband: 17.2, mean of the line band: 16.9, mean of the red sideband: 17.1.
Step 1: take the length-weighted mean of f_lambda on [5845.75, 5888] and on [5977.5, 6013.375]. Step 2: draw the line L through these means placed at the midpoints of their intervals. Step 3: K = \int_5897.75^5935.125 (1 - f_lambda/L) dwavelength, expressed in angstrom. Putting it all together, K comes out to 0.6 angstrom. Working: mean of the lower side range 16.7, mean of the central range 16.6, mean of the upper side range 17.1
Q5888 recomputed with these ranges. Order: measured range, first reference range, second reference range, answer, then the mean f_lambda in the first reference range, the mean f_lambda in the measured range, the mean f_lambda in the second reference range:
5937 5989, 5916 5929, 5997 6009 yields 0.01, 17.2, 16.9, 17.2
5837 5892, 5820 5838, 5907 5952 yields 0.06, 17.7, 16.5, 17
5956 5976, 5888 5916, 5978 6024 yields -0.03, 14.8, 16.8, 17.1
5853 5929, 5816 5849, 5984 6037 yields 0.10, 17.8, 16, 17.2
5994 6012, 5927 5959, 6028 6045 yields -0.03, 17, 17.3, 16.7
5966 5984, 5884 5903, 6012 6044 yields -0.09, 13.6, 17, 17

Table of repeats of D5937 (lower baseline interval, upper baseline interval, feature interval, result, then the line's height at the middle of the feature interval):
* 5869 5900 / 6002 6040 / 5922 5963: -2.7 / 15.9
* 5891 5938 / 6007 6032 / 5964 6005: -0.7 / 16.7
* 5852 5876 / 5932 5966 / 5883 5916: 3.8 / 16.9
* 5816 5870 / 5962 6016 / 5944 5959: 0.1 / 17.1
